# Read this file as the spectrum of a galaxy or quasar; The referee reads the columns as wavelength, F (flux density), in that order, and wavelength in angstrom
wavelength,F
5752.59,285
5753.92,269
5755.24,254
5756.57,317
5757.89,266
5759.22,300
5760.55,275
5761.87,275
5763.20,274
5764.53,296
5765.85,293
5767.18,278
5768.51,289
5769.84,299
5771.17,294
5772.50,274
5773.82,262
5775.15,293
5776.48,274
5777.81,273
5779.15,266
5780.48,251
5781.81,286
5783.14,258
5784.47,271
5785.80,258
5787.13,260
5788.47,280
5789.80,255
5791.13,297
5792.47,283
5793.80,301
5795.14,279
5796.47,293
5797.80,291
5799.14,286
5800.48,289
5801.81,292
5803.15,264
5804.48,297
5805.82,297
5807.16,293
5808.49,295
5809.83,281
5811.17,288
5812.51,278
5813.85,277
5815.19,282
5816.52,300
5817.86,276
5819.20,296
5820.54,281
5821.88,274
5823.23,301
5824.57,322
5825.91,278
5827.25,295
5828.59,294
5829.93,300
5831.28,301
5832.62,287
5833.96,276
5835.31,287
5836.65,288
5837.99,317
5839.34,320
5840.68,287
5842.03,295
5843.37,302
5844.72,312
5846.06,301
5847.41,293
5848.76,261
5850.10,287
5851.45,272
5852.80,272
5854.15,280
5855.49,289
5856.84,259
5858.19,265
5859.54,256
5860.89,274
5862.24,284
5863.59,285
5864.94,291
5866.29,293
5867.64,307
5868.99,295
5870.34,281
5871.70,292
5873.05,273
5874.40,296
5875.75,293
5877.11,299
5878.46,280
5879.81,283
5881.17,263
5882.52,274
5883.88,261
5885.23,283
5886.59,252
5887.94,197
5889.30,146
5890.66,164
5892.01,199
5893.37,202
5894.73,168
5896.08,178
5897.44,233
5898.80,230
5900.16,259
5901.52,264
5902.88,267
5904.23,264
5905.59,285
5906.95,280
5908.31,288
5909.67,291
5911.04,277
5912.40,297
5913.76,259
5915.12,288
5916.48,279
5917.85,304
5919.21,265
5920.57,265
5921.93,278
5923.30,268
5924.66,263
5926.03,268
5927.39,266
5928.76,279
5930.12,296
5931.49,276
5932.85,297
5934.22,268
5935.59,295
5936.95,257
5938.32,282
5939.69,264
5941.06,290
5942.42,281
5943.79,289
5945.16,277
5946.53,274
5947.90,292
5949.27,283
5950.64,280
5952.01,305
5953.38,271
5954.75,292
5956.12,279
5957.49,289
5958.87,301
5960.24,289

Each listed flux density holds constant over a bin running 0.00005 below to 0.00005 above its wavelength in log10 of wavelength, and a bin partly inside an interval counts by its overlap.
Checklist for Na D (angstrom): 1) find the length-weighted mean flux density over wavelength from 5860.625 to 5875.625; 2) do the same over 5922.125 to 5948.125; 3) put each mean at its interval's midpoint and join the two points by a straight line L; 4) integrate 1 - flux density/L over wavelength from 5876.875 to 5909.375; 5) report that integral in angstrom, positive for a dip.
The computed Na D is 4.8 angstrom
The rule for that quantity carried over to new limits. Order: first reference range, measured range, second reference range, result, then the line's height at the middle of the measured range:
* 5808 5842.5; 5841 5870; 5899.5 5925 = 0.2 angstrom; 286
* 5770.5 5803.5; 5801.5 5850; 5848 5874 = -2.2 angstrom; 279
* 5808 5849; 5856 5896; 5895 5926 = 2.8 angstrom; 277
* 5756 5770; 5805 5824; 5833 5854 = 0.1 angstrom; 289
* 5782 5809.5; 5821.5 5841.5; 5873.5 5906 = -2.1 angstrom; 267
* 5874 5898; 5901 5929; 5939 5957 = -1.9 angstrom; 258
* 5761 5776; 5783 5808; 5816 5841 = 0.6 angstrom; 288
